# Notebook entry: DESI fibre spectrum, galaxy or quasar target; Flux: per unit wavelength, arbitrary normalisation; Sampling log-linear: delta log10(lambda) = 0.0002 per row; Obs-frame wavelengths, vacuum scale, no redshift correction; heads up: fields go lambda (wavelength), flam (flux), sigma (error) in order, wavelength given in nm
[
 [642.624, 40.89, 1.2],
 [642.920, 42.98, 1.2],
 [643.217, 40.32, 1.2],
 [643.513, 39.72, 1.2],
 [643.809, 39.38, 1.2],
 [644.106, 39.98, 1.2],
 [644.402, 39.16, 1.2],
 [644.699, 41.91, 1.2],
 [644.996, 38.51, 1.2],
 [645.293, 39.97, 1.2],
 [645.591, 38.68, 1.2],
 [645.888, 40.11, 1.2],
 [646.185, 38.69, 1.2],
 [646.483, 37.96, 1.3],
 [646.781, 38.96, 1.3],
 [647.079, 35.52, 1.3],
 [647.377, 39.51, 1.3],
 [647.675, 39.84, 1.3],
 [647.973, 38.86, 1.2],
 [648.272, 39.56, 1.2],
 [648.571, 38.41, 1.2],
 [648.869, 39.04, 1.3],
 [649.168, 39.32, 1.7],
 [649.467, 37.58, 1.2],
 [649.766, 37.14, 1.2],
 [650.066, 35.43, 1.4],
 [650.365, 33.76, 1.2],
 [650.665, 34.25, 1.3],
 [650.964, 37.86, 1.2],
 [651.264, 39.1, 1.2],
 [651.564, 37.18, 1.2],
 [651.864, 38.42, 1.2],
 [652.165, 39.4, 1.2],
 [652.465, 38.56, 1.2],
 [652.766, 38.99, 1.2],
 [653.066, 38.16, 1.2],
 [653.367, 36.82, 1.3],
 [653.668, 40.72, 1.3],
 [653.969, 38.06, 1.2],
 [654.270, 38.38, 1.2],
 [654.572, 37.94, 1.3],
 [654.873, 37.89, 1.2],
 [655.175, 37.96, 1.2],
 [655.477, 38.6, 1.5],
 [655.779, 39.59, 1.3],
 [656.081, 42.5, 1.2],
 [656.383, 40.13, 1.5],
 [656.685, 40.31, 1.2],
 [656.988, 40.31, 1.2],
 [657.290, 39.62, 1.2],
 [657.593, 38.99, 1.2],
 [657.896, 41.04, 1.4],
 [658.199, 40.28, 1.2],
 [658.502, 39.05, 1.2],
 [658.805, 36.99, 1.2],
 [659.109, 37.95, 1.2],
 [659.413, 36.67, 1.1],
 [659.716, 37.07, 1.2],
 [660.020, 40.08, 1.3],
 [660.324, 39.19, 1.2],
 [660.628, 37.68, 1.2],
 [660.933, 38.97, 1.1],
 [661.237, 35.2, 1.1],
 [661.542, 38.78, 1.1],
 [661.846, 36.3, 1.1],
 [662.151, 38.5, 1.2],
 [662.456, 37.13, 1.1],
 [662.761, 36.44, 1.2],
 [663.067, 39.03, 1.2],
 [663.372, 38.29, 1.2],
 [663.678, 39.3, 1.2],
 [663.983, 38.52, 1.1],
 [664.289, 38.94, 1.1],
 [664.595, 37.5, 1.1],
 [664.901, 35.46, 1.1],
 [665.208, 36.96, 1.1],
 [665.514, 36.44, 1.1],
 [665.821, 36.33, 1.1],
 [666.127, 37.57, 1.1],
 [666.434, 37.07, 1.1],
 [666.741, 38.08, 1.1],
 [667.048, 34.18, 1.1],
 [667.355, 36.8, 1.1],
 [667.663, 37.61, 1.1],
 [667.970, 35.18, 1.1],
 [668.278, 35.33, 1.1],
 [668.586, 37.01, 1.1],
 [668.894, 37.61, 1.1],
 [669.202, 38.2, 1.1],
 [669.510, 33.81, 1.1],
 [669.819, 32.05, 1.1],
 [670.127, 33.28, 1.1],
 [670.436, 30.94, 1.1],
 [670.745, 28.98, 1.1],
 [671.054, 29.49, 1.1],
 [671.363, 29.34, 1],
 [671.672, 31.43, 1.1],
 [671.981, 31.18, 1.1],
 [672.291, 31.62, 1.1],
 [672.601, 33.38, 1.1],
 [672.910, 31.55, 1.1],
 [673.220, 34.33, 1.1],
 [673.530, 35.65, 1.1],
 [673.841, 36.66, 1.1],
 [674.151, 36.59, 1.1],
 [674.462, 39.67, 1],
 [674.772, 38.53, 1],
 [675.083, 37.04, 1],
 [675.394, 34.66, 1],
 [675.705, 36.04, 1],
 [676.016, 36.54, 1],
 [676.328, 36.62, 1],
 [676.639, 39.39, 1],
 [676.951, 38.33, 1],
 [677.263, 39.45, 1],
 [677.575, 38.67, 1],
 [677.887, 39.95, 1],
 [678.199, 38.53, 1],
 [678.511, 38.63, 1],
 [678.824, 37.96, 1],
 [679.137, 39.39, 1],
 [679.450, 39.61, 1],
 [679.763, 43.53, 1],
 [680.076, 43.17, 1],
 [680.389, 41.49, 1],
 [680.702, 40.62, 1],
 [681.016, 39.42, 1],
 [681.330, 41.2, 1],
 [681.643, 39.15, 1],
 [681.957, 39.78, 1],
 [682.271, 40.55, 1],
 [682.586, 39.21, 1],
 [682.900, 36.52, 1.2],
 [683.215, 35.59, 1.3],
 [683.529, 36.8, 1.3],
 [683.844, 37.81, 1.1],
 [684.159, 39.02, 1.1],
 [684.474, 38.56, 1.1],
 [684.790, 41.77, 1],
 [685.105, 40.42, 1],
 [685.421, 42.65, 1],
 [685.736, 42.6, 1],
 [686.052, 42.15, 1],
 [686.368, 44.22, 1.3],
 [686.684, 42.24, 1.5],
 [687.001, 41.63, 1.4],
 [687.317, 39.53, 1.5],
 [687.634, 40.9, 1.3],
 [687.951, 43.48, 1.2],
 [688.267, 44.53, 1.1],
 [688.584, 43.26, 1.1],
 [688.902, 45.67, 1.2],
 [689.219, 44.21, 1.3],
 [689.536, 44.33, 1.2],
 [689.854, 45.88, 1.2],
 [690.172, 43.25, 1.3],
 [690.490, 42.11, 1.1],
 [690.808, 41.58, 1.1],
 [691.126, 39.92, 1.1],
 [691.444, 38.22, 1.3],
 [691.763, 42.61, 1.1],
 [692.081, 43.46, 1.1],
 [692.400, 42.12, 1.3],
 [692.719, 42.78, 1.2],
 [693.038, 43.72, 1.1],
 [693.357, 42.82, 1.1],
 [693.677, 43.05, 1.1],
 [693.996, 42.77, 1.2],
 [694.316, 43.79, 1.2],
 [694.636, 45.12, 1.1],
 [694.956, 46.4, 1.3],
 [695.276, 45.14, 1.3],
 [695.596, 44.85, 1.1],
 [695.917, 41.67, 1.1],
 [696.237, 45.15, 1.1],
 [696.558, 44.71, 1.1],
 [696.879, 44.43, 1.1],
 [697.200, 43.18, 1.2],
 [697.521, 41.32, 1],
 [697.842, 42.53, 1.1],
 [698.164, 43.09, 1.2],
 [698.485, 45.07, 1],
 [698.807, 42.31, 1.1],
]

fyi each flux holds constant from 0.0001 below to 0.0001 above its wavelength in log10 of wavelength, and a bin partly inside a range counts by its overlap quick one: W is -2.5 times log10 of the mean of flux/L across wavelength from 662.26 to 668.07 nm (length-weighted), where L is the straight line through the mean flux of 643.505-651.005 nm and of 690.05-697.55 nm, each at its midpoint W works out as 0.08 mag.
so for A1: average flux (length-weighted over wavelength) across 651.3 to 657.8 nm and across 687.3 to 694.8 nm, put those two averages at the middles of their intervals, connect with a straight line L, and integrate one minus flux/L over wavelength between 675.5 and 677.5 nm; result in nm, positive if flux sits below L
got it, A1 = 0.178 nm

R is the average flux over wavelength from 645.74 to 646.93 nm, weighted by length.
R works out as 38.9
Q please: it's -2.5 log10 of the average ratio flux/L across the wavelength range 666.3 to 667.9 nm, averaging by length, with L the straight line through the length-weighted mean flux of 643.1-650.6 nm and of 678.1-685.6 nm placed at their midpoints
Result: 0.07 mag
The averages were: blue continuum 38.6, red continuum 39.7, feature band 36.7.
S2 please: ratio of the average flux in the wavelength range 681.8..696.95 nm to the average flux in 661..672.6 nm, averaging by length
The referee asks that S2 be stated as 1.19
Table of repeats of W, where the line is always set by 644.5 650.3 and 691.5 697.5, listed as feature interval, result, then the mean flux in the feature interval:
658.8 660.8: 0.05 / 38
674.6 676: 0.14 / 36.6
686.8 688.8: 0.02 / 42.3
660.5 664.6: 0.06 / 37.9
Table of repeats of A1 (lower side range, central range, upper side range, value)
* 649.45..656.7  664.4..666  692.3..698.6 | 0.13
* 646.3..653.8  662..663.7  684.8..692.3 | 0.06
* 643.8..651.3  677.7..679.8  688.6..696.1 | 0.12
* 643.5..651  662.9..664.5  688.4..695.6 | 0.06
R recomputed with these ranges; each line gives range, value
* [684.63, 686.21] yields 41.9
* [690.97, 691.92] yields 40.2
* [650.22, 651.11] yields 35.3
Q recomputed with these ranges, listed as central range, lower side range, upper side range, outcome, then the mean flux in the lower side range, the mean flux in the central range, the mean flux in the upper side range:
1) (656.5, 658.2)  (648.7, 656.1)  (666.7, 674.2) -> -0.09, 38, 40.1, 33.9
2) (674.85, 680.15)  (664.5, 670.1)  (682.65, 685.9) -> -0.02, 36.2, 38.6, 39.2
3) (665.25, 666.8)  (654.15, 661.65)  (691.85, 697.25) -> 0.08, 38.8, 37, 43.8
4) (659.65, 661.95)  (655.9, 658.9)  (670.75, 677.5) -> 0.03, 40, 38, 35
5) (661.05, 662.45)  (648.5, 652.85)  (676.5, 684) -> 0.03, 37.6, 37.2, 39.4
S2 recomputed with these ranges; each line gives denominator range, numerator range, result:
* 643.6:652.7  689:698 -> 1.13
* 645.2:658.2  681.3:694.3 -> 1.08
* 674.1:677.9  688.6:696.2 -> 1.15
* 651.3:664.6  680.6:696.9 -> 1.09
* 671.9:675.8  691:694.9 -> 1.21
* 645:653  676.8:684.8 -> 1.03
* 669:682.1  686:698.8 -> 1.18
